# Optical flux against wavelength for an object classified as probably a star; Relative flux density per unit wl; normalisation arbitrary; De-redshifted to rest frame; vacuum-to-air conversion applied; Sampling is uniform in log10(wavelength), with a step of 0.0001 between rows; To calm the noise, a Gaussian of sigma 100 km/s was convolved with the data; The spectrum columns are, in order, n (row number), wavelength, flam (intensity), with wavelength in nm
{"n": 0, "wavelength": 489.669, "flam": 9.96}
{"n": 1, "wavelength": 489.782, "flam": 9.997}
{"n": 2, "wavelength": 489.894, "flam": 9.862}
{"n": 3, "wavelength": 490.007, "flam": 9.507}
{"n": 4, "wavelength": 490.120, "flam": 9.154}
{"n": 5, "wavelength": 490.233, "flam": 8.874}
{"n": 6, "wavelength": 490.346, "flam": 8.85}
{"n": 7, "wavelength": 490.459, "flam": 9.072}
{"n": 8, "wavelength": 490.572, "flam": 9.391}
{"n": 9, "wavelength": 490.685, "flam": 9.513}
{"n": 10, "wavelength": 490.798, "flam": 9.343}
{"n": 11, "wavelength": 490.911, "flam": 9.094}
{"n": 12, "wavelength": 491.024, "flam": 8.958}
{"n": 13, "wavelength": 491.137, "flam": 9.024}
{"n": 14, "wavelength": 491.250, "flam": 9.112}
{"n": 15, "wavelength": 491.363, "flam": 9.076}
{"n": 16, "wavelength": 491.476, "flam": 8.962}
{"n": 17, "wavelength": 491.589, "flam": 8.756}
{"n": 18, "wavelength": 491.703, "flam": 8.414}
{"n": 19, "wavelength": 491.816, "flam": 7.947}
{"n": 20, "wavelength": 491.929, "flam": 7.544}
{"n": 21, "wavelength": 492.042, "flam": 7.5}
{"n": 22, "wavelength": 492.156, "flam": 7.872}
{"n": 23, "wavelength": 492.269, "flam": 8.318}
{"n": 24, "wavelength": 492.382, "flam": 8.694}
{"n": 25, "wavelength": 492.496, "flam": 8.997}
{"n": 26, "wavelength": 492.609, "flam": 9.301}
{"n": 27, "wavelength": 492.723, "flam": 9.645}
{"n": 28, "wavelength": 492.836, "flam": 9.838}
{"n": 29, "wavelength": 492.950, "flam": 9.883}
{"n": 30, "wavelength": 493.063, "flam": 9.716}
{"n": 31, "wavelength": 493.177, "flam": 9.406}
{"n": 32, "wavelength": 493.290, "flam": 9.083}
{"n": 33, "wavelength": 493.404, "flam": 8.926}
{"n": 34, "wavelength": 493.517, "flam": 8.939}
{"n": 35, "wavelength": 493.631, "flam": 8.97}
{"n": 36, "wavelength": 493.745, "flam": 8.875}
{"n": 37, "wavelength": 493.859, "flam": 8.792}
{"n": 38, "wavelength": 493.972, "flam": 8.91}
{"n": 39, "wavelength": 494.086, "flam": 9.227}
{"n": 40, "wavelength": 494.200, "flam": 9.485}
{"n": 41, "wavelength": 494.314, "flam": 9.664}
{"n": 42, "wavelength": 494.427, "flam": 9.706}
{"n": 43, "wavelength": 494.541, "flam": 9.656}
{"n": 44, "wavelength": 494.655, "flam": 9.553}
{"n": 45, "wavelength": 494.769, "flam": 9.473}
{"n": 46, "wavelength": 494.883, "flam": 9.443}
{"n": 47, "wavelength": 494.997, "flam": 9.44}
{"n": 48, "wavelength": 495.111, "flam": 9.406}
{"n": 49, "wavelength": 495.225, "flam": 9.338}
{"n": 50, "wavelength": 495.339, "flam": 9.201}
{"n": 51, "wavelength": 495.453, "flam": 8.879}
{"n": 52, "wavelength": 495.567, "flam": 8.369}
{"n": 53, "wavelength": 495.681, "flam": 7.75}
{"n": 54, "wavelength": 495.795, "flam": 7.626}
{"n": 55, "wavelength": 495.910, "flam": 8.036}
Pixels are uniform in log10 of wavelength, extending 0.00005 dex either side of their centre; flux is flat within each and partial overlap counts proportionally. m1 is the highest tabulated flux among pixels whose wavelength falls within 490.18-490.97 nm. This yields 9.513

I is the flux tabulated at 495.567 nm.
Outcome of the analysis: 8.369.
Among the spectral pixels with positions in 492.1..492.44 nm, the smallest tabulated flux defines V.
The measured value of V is 7.872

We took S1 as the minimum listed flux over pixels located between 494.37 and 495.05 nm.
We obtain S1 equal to 9.44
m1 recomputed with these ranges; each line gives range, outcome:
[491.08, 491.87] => 9.112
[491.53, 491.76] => 8.756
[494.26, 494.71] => 9.706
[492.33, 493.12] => 9.883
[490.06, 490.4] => 9.154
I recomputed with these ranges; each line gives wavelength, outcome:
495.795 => 7.626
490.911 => 9.094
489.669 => 9.96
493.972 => 8.91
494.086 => 9.227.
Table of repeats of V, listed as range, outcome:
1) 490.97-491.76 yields 8.414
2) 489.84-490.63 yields 8.85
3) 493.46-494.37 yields 8.792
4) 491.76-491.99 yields 7.544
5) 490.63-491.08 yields 8.958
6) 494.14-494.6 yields 9.485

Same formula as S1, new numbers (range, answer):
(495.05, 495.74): 7.75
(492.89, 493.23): 9.406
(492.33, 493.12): 8.694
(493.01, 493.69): 8.926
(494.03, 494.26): 9.227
